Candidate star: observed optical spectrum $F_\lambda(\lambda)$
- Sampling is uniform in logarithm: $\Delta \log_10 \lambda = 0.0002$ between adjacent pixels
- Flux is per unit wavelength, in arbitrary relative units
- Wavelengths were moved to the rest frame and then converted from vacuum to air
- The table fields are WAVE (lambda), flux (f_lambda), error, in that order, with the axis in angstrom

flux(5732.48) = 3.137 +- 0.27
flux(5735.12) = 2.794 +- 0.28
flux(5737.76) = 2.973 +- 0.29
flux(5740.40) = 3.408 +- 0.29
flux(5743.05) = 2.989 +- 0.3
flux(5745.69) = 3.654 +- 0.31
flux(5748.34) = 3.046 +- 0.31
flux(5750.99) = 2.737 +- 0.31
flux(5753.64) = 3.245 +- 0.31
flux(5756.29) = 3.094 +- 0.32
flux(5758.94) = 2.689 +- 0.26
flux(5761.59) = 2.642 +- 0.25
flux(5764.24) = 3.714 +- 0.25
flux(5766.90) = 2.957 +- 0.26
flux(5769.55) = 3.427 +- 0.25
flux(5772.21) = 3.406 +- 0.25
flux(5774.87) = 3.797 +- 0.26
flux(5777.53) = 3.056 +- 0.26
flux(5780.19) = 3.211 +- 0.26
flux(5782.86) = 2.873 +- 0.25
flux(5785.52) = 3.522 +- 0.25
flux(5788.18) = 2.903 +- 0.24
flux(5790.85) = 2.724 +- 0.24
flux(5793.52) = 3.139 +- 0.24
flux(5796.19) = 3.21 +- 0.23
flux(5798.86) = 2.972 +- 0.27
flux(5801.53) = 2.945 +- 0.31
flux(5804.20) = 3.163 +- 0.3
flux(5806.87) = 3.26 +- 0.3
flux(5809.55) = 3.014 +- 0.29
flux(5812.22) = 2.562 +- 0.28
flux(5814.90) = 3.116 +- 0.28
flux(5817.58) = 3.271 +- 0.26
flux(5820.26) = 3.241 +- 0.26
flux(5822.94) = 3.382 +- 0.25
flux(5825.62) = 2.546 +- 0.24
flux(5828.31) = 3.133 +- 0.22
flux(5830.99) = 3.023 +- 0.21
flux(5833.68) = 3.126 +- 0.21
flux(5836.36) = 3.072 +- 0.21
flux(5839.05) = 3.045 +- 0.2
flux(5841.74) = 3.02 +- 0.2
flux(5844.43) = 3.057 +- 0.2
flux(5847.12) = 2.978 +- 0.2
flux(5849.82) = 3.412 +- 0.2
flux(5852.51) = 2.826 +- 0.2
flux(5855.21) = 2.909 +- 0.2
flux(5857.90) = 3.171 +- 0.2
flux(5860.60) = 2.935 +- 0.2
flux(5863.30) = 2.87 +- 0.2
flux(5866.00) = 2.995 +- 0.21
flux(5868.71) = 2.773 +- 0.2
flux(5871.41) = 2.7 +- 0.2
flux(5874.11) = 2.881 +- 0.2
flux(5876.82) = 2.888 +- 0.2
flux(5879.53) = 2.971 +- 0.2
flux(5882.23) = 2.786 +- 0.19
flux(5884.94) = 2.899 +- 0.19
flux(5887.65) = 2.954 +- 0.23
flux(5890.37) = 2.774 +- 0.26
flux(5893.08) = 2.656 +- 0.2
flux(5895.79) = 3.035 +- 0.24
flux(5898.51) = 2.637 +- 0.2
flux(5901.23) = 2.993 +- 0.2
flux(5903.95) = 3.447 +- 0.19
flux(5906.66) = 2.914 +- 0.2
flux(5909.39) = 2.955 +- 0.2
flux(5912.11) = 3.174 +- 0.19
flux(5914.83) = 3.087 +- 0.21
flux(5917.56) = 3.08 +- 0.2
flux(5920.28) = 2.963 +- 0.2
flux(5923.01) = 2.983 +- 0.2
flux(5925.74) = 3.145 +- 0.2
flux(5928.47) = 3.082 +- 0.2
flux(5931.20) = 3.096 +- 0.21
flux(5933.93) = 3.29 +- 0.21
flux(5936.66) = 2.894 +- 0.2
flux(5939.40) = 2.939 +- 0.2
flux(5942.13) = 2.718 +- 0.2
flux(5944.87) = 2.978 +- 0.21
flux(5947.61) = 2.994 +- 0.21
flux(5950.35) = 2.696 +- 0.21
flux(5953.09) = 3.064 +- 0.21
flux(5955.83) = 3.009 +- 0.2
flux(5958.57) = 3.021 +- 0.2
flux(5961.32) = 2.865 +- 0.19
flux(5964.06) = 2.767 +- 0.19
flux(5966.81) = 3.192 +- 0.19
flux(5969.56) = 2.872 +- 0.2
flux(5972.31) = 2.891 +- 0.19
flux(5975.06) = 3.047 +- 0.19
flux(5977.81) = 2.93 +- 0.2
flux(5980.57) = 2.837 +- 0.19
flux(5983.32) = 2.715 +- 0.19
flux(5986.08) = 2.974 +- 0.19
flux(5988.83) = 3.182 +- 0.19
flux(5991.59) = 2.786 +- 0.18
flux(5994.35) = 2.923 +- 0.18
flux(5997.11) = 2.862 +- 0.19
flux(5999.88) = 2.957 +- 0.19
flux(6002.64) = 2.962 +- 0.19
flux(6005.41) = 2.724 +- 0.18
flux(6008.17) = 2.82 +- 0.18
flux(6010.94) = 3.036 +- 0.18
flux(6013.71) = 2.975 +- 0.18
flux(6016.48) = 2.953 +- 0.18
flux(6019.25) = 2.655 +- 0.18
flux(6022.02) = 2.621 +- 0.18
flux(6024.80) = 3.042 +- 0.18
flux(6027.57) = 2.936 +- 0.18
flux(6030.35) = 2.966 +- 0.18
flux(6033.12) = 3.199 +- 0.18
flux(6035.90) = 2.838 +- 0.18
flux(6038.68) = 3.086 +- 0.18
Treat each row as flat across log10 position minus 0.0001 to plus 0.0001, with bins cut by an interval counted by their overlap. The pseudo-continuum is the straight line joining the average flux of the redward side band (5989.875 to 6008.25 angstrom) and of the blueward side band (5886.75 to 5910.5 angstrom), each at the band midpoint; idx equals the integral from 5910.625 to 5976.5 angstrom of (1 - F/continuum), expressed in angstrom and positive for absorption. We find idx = -2.1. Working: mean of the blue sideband 2.93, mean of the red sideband 2.87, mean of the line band 2.99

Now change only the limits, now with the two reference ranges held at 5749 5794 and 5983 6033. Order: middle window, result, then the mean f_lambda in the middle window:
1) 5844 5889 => 1.45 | 2.94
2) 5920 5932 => -0.32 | 3.06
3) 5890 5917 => 0.22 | 2.98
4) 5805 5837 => 0.15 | 3.06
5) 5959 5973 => 0.09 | 2.92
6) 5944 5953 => 0.16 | 2.91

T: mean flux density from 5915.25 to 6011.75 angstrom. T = 2.95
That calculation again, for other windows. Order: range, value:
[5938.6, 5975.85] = 2.93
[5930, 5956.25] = 2.97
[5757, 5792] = 3.15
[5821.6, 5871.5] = 3.01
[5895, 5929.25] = 3.04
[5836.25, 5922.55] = 2.96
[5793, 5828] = 3.06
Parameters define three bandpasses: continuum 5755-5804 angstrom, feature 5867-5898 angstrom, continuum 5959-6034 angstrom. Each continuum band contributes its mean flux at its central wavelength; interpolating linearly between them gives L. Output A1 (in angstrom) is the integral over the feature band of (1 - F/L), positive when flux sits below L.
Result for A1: 1.9 angstrom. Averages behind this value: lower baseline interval 3.13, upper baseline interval 2.91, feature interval 2.84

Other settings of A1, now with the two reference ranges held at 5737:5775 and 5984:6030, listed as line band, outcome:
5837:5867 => 0.4 angstrom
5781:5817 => 1.0 angstrom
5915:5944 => -0.4 angstrom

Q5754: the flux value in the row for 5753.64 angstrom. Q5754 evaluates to 3.245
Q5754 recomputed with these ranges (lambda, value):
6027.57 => 2.936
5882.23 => 2.786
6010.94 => 3.036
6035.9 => 2.838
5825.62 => 2.546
